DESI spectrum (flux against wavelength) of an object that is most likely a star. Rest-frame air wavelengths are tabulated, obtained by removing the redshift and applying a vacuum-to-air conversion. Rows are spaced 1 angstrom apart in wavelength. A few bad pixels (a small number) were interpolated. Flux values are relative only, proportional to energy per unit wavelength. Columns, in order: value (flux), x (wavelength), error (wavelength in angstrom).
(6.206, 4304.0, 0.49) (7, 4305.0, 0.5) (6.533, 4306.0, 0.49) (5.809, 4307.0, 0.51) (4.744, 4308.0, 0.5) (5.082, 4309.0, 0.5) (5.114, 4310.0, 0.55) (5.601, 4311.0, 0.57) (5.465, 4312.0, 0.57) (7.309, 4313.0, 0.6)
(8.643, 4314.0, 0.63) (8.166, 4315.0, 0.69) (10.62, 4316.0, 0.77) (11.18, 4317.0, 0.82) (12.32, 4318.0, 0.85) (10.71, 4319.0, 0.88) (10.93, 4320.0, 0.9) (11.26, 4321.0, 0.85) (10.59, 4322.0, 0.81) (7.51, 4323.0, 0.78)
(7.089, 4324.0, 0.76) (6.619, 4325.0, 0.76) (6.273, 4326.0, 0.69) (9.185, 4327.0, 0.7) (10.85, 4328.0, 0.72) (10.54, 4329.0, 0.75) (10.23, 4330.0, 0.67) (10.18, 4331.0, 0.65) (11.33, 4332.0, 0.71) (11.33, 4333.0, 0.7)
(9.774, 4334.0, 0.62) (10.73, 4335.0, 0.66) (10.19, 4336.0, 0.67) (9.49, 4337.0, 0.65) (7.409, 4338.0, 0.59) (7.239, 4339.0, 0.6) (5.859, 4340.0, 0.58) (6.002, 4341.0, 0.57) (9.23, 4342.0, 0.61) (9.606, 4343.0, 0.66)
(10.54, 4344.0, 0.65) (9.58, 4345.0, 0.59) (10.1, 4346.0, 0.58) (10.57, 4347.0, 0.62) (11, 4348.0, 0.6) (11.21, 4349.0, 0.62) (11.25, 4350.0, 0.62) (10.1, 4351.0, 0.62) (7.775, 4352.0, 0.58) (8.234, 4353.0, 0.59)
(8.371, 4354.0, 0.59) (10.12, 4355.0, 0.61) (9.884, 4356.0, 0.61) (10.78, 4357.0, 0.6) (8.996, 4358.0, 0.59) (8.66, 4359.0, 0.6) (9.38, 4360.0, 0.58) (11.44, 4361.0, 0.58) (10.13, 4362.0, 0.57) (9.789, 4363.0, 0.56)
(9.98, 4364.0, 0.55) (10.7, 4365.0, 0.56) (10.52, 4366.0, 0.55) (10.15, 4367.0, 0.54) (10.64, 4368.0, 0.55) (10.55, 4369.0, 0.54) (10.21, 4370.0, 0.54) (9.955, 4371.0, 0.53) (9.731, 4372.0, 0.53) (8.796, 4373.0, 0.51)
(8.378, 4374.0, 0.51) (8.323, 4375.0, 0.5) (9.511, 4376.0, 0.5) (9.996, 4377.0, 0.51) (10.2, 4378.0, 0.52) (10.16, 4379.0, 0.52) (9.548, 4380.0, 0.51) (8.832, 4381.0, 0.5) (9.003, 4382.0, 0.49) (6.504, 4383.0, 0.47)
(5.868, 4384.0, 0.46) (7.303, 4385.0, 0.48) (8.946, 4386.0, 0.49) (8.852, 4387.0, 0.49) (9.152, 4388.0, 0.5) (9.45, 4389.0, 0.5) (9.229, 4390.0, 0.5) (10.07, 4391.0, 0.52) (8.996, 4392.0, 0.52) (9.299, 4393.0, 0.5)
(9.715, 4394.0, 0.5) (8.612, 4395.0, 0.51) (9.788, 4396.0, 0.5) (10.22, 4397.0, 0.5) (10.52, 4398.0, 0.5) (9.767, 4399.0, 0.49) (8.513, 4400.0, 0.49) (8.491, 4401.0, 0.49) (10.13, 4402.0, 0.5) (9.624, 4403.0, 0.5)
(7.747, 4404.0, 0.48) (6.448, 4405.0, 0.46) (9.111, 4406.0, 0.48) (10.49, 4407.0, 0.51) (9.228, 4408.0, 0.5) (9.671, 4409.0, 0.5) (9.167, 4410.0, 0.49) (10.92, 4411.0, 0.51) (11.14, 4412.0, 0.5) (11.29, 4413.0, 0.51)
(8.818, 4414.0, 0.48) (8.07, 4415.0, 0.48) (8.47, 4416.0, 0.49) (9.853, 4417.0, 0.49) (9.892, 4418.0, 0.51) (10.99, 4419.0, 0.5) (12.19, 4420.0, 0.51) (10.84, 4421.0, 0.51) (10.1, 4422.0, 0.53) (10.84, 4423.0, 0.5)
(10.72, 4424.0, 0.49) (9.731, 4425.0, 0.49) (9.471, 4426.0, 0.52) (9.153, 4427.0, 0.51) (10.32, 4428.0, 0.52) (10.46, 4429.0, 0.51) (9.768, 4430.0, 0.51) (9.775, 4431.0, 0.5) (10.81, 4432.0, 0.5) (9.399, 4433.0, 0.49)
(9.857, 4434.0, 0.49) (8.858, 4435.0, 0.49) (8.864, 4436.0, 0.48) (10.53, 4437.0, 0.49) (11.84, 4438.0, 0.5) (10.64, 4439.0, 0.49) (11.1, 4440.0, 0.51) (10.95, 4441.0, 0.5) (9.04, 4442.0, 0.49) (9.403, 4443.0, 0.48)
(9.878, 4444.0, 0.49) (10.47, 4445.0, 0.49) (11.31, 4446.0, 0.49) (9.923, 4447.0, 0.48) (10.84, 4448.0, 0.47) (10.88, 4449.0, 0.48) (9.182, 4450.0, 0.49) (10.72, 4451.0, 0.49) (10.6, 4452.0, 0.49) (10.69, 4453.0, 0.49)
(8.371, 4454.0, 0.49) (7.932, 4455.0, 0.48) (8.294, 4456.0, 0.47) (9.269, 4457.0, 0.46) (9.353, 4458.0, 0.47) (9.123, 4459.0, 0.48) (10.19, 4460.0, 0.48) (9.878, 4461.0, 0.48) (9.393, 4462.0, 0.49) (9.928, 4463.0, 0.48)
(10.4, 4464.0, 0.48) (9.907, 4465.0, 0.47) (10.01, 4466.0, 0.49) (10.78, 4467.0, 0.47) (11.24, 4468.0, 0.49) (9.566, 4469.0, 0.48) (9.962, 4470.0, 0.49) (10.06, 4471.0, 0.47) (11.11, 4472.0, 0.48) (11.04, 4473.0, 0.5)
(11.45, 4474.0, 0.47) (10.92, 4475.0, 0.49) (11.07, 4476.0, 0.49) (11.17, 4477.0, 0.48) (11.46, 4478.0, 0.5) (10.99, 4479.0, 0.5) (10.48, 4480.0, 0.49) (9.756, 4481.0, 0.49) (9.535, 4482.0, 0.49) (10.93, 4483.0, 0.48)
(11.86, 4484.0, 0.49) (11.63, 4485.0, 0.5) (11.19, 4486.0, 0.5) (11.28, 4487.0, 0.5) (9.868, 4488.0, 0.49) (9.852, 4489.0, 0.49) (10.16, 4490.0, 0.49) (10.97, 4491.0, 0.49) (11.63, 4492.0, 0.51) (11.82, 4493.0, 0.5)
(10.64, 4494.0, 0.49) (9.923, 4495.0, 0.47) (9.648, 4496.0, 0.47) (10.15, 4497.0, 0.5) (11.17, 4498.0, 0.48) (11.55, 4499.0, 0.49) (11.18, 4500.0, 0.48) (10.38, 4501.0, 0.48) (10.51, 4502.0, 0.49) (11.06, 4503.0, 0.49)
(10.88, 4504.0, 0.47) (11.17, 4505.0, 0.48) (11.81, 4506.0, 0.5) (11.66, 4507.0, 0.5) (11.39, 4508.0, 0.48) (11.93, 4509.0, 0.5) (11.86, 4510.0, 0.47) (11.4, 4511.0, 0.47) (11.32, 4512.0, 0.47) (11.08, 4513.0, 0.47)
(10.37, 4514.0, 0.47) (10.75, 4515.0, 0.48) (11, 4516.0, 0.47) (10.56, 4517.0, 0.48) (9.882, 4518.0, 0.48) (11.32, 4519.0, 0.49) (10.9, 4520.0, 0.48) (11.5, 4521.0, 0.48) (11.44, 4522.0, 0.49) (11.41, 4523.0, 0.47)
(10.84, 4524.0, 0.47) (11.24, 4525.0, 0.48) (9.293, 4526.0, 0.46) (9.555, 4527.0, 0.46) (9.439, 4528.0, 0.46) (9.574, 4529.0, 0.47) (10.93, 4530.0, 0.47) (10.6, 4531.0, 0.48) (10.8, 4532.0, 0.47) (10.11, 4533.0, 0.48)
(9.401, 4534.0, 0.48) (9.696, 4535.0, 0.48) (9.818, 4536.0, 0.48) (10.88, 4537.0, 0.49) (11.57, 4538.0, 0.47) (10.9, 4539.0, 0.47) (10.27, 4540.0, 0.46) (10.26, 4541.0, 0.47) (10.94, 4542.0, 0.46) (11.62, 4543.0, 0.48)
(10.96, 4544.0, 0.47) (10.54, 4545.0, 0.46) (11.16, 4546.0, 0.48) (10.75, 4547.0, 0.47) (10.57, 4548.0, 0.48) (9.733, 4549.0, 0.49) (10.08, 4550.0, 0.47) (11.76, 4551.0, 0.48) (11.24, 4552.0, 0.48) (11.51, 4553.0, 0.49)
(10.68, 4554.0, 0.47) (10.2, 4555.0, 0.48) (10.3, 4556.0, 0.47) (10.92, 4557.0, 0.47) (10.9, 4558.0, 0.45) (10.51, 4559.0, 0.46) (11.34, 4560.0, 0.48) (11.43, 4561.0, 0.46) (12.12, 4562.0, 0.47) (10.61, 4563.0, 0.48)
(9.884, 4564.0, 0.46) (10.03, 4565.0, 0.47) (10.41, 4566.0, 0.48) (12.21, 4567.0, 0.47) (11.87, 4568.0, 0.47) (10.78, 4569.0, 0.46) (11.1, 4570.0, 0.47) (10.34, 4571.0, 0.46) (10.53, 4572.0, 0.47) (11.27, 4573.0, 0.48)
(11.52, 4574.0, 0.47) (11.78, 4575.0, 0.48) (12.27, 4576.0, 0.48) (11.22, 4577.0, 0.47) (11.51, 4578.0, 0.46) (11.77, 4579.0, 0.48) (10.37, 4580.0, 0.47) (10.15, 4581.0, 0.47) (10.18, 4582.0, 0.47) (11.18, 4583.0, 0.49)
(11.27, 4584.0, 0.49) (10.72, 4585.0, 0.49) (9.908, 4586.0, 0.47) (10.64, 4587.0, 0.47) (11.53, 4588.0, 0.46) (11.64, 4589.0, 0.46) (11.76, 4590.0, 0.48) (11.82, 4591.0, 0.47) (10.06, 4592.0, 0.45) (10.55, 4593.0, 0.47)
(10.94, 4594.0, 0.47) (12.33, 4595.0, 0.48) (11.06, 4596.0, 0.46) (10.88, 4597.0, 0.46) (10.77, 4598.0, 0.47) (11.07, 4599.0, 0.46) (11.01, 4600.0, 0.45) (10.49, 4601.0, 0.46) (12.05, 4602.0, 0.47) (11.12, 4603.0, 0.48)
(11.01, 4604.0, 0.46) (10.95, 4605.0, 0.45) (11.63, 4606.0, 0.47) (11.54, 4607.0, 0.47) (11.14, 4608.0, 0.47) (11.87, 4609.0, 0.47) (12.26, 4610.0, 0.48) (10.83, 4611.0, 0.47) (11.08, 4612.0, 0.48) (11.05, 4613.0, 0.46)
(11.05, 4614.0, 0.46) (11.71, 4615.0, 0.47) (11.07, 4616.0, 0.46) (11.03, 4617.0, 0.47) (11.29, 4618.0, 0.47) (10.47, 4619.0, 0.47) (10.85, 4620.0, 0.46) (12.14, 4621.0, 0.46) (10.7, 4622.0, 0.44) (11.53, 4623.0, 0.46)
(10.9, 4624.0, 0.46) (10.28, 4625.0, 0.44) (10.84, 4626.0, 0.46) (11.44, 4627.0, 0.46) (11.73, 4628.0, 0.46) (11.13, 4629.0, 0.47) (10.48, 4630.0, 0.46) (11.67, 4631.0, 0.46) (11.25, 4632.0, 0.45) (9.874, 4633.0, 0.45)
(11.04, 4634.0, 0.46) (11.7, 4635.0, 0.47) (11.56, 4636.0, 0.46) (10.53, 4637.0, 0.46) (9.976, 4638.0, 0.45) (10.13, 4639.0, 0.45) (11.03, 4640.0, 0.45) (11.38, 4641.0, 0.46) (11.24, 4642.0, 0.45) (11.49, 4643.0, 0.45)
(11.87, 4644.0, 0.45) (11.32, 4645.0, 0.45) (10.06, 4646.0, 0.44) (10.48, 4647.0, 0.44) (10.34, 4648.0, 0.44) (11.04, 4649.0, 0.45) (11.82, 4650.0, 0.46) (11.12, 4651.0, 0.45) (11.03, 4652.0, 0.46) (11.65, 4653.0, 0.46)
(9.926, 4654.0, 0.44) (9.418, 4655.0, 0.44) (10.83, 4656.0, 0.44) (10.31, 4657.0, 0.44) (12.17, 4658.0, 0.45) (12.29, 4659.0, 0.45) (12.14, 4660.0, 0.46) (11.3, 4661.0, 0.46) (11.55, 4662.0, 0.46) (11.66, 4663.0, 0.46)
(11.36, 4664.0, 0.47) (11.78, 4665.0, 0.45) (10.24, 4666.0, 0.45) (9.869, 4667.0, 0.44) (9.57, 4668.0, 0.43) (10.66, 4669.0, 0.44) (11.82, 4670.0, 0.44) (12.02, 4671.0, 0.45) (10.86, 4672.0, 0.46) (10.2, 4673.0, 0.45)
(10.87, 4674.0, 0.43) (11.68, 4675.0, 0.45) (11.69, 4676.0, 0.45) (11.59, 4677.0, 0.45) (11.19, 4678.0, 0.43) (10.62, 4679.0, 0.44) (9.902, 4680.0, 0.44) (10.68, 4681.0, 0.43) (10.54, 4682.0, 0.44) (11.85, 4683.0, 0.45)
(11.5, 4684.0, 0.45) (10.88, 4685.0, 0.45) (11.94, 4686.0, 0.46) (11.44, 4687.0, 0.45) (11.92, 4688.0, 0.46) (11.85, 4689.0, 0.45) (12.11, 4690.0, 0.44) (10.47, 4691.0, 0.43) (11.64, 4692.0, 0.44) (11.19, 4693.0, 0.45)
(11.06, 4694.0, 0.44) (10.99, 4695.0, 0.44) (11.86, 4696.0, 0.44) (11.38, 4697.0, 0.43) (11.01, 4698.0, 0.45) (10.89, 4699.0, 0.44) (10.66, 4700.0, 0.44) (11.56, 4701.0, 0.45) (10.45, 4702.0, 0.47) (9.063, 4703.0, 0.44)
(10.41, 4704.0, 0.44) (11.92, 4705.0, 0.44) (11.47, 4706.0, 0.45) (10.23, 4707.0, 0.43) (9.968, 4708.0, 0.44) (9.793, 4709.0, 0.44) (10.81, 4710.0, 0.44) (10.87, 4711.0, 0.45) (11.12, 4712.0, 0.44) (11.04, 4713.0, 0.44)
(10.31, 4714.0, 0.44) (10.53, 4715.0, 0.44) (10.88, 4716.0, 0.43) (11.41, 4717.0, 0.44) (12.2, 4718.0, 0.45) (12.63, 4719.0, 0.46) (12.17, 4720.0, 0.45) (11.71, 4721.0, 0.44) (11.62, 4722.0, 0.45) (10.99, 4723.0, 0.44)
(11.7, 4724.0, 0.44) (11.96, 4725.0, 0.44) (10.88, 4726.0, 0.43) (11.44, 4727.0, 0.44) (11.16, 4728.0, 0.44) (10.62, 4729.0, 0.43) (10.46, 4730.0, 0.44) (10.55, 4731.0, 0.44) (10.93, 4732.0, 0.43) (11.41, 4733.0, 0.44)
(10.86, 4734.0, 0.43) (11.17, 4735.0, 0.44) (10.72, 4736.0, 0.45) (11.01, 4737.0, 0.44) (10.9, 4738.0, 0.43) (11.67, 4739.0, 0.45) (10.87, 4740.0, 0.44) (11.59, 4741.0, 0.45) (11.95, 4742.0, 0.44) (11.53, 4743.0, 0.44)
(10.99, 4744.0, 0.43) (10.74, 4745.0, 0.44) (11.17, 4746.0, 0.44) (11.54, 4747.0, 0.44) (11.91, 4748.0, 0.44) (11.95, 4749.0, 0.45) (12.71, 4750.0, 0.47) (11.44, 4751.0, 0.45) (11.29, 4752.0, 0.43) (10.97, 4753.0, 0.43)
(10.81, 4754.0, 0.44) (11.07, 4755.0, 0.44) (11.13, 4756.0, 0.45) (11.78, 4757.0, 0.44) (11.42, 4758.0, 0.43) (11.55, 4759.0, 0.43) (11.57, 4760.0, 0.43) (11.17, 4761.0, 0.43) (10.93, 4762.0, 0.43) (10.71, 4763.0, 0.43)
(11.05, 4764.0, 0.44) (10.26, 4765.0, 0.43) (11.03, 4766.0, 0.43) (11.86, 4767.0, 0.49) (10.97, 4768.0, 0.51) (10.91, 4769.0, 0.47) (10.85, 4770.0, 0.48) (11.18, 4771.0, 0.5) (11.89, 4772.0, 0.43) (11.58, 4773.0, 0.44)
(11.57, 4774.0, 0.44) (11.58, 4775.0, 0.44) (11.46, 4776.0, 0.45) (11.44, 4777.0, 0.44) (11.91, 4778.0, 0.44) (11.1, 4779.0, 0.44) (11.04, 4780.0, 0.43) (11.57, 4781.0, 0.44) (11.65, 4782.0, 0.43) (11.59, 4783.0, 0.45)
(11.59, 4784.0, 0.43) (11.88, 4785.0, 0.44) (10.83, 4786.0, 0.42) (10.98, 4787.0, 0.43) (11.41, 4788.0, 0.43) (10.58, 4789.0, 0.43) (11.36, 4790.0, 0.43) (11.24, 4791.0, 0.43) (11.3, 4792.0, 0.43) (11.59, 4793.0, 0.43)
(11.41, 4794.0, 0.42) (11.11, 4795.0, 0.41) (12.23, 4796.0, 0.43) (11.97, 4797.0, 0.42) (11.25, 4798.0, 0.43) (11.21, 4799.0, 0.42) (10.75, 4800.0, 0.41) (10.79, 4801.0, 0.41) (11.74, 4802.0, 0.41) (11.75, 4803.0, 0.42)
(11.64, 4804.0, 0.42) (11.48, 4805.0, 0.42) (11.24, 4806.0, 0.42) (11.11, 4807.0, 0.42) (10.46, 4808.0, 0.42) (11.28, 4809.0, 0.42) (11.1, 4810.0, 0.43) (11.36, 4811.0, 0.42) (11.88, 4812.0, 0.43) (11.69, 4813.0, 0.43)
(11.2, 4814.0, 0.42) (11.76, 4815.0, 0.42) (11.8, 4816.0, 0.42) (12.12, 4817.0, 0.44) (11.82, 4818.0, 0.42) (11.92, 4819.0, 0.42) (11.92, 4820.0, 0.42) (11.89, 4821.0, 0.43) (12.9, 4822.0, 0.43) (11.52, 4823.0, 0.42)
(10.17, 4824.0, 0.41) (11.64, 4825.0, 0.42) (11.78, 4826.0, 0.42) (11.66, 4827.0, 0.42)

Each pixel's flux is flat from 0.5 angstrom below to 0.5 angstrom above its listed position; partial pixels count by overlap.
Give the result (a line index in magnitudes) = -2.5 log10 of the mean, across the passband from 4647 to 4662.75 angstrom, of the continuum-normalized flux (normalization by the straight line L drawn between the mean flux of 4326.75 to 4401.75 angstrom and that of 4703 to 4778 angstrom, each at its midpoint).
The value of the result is -0.03 mag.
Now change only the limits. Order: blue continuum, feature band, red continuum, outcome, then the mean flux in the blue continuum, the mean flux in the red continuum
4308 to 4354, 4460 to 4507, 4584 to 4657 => -0.06 mag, 9.06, 11.1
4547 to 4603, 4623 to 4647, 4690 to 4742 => 0.00 mag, 11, 11.1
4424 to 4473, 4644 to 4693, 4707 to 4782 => -0.02 mag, 10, 11.2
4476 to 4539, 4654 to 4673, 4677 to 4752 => 0.00 mag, 10.8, 11.2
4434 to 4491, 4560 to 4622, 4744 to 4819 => -0.04 mag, 10.3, 11.4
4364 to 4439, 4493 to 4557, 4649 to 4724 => -0.05 mag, 9.59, 11.1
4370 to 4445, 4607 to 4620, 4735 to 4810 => -0.07 mag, 9.57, 11.3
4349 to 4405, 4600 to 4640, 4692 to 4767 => -0.05 mag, 9.39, 11.2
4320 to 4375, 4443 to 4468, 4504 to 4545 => 0.04 mag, 9.56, 10.8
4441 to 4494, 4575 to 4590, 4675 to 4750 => -0.03 mag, 10.3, 11.2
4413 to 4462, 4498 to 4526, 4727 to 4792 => -0.08 mag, 9.96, 11.3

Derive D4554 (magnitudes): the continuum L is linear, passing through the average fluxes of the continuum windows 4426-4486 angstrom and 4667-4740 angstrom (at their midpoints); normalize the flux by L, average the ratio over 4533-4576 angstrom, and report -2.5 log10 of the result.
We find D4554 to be -0.03 mag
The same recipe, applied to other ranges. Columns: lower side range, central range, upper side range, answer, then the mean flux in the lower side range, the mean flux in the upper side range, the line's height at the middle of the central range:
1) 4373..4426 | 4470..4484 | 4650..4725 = -0.10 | 9.39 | 11.1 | 9.86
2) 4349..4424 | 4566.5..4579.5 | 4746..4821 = -0.10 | 9.54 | 11.4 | 10.4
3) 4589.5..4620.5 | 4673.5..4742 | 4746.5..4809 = 0.01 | 11.2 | 11.3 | 11.3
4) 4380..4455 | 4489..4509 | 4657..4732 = -0.09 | 9.66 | 11.1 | 10.1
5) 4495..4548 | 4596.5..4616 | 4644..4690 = -0.03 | 10.8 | 11.1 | 11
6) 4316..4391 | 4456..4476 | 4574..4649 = 0.00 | 9.5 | 11.1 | 10.2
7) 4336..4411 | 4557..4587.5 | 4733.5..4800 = -0.07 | 9.33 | 11.3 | 10.3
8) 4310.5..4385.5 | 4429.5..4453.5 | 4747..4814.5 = -0.05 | 9.36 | 11.3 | 9.79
